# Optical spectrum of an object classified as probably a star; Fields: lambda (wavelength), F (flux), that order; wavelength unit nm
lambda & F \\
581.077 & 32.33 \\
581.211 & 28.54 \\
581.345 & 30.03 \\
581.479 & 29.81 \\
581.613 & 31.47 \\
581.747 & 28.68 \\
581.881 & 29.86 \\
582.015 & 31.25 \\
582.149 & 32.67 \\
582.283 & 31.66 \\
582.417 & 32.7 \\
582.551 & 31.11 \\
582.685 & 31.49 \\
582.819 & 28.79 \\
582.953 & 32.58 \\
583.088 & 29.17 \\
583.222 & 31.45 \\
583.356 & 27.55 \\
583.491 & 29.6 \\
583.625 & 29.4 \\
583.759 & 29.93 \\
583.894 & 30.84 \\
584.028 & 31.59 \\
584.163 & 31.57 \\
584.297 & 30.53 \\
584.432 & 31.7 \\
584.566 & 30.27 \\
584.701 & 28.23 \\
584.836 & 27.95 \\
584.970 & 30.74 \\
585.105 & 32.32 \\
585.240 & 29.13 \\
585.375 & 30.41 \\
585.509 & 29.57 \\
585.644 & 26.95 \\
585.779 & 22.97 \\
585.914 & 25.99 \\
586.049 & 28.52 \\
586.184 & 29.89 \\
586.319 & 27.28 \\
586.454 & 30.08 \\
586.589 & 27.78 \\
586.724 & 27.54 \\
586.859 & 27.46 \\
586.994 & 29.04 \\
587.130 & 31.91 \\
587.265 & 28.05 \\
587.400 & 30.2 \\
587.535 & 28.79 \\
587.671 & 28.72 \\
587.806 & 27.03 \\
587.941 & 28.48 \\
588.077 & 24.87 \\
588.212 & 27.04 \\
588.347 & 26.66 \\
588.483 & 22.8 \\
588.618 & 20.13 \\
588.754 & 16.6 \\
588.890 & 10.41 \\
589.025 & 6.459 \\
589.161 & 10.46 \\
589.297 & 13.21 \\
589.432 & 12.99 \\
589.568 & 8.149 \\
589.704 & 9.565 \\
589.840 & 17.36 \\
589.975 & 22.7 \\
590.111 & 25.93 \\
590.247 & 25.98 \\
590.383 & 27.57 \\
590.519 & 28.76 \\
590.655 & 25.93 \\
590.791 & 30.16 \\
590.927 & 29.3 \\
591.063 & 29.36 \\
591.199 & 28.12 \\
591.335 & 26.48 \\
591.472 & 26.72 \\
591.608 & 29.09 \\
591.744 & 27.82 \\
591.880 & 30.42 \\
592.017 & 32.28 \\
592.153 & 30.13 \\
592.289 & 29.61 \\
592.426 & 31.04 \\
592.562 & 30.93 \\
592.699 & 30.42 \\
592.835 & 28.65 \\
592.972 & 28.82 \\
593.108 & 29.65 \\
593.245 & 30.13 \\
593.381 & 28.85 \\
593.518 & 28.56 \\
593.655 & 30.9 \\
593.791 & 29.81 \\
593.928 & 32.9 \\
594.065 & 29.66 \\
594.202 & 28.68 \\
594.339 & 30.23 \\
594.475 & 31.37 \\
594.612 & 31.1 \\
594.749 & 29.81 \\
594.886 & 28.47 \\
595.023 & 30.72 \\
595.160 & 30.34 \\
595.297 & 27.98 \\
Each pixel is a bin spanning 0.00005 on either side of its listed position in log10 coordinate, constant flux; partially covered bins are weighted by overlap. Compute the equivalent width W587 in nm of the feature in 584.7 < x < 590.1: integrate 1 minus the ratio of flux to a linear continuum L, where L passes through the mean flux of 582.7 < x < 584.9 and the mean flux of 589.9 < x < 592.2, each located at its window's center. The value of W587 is 0.94 nm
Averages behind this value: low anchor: 30.1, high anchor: 28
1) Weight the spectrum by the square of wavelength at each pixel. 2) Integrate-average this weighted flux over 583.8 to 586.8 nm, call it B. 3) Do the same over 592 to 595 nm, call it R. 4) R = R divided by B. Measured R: 1.06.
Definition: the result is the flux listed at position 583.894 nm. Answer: 30.84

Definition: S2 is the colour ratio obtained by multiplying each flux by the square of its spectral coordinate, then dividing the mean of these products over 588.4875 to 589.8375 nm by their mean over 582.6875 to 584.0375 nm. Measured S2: 0.43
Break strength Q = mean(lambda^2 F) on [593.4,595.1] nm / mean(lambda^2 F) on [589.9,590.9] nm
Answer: 1.14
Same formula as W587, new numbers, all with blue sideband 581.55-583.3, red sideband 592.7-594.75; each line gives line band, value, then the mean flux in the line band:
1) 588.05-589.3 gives 0.52 nm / 17.9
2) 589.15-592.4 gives 0.62 nm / 24.4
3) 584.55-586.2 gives 0.11 nm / 28.6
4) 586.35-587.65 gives 0.07 nm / 28.9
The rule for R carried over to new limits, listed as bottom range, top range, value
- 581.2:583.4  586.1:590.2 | 0.75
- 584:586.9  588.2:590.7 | 0.65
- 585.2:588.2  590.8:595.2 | 1.08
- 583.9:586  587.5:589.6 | 0.67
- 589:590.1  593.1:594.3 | 2.24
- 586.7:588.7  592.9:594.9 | 1.13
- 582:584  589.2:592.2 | 0.81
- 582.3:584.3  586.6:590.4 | 0.73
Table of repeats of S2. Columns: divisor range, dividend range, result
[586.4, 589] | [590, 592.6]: 1.13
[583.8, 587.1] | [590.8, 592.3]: 1.02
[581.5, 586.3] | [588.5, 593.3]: 0.82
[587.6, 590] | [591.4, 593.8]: 1.63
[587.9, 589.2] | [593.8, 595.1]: 1.59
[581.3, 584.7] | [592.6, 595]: 1.01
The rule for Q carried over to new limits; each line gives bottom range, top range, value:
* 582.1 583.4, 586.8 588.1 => 0.94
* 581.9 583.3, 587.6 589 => 0.74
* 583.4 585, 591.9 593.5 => 1.02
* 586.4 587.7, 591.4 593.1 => 1.04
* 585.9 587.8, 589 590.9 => 0.69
